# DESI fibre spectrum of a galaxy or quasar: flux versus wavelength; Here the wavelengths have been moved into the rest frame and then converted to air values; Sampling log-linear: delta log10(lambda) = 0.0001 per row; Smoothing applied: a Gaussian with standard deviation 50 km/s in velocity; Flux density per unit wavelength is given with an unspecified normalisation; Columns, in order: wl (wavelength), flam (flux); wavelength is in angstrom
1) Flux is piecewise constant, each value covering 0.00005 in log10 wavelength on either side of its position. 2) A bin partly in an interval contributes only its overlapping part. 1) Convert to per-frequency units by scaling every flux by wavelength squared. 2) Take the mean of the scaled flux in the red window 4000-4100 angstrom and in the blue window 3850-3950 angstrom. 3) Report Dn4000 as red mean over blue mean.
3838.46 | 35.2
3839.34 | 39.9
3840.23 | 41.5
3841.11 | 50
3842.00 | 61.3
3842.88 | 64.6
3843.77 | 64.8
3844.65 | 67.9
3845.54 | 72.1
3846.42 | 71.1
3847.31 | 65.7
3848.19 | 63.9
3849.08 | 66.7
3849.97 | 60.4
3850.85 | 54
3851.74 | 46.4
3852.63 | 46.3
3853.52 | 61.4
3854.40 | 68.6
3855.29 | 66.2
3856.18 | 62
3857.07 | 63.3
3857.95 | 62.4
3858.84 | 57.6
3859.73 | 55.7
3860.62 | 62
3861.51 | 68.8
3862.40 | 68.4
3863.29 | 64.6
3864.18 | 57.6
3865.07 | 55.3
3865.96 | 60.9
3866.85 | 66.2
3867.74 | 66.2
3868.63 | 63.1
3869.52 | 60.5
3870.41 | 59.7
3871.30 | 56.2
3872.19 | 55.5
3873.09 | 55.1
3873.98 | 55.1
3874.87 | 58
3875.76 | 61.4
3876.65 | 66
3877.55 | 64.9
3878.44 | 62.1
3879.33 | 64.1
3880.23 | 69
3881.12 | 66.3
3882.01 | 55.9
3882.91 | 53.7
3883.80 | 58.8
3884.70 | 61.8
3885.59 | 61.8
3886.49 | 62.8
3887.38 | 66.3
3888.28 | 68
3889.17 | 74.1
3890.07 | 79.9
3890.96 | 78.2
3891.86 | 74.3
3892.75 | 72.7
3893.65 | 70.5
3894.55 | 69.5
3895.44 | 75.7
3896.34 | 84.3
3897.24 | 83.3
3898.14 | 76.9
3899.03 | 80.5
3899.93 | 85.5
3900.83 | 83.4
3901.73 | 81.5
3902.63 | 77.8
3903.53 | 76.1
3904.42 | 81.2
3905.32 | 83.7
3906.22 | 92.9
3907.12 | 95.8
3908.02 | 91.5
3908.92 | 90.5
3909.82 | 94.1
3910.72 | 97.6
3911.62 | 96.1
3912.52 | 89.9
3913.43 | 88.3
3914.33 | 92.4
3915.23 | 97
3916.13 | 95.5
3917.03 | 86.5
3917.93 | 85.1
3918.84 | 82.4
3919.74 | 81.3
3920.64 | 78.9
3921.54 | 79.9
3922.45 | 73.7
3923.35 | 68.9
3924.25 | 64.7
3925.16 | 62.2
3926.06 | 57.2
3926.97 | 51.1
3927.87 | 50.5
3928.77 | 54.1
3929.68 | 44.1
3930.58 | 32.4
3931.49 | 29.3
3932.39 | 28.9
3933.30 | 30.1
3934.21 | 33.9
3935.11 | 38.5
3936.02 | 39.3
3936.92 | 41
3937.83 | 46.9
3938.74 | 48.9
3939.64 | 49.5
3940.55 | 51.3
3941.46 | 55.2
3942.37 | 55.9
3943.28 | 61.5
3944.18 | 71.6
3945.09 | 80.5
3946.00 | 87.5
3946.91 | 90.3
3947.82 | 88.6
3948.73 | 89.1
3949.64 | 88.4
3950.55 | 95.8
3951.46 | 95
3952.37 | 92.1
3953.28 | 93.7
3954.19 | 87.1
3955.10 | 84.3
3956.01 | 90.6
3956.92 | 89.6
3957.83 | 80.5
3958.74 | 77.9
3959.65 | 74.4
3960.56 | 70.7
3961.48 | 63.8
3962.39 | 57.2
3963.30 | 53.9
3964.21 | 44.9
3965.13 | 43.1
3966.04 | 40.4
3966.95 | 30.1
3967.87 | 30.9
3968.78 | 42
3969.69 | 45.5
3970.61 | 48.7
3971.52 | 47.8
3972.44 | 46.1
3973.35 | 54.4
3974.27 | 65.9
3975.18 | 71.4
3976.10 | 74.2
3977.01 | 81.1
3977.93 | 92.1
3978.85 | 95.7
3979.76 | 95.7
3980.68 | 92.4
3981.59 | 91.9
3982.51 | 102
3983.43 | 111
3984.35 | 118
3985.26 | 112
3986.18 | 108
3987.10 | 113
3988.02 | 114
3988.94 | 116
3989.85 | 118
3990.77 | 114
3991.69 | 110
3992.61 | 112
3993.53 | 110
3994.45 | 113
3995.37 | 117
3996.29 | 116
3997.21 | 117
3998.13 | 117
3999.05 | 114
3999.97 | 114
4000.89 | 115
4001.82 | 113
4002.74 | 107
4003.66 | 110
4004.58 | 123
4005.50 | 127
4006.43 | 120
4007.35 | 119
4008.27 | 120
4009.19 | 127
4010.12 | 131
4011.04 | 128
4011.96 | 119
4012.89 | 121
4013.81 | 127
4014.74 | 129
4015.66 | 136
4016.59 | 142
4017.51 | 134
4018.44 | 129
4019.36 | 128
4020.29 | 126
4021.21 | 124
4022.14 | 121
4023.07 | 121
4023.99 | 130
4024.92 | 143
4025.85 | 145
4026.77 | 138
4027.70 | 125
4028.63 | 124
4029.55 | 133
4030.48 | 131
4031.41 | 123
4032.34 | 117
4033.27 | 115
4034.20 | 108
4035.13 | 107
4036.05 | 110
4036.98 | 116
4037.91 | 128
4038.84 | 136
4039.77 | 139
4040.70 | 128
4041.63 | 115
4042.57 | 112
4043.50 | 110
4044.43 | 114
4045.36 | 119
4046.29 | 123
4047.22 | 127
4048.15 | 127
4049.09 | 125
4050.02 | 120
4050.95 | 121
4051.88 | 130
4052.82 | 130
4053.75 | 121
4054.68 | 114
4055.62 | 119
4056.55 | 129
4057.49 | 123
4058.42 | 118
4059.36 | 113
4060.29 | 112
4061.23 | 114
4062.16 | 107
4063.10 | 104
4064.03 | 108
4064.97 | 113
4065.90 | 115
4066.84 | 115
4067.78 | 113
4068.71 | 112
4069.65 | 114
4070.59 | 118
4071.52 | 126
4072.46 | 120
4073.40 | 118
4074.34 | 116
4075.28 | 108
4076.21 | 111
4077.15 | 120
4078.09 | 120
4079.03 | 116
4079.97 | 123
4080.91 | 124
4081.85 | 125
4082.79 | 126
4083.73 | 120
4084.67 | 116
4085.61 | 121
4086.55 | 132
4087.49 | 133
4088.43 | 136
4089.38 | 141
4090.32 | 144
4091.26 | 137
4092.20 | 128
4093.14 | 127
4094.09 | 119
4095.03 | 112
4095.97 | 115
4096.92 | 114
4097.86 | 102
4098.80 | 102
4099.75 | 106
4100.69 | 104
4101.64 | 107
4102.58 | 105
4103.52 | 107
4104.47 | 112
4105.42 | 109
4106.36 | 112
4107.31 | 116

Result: 1.94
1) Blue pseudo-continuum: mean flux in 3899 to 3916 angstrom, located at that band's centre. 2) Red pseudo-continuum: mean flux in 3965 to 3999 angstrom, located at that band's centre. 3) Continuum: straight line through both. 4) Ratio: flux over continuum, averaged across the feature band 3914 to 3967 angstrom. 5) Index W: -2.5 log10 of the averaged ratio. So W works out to 0.31 mag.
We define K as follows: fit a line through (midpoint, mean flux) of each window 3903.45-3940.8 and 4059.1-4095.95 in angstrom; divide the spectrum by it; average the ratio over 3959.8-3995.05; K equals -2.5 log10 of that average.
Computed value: 0.09 mag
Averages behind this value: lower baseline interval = 67.9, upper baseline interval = 120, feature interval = 80.4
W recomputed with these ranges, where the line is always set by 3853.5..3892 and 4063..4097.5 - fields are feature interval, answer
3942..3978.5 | 0.24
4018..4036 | -0.18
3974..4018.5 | -0.15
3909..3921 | -0.20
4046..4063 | -0.06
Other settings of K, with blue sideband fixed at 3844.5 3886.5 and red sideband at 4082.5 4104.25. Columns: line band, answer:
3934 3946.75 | 0.41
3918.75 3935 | 0.37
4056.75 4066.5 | -0.02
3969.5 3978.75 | 0.35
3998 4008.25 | -0.20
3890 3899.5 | -0.12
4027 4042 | -0.17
